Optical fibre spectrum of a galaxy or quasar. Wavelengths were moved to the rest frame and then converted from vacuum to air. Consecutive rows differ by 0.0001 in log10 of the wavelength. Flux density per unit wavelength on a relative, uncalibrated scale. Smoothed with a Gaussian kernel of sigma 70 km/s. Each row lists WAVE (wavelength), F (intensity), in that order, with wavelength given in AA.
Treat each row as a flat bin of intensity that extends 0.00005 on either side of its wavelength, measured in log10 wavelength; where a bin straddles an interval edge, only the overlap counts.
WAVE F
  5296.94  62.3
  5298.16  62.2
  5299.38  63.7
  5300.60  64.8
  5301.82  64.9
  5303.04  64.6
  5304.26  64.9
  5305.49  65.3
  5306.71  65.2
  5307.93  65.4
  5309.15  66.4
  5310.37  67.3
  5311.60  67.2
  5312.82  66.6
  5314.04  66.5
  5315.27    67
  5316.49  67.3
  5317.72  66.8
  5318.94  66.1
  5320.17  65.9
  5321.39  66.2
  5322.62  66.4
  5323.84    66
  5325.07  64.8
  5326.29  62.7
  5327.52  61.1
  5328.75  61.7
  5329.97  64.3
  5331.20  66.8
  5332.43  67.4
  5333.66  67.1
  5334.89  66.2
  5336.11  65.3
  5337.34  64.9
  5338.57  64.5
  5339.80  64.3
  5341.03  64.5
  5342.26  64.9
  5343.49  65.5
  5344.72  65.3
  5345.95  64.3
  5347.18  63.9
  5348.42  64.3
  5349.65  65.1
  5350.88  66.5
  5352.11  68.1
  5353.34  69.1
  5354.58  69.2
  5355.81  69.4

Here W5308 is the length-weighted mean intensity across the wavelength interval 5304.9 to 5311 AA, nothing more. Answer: 65.9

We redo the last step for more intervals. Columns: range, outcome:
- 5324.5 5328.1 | 62.9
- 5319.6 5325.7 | 65.9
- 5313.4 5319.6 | 66.7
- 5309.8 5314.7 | 66.8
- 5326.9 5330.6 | 62.3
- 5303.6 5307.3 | 65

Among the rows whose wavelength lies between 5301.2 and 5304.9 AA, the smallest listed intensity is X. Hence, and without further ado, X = 64.6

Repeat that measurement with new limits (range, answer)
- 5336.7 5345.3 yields 64.3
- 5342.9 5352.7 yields 63.9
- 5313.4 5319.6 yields 66.1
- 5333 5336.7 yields 65.3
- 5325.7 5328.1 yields 61.1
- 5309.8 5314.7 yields 66.5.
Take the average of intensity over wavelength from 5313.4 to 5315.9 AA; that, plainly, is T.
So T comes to 66.8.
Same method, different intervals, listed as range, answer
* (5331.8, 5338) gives 66.2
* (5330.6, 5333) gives 67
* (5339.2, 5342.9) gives 64.6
